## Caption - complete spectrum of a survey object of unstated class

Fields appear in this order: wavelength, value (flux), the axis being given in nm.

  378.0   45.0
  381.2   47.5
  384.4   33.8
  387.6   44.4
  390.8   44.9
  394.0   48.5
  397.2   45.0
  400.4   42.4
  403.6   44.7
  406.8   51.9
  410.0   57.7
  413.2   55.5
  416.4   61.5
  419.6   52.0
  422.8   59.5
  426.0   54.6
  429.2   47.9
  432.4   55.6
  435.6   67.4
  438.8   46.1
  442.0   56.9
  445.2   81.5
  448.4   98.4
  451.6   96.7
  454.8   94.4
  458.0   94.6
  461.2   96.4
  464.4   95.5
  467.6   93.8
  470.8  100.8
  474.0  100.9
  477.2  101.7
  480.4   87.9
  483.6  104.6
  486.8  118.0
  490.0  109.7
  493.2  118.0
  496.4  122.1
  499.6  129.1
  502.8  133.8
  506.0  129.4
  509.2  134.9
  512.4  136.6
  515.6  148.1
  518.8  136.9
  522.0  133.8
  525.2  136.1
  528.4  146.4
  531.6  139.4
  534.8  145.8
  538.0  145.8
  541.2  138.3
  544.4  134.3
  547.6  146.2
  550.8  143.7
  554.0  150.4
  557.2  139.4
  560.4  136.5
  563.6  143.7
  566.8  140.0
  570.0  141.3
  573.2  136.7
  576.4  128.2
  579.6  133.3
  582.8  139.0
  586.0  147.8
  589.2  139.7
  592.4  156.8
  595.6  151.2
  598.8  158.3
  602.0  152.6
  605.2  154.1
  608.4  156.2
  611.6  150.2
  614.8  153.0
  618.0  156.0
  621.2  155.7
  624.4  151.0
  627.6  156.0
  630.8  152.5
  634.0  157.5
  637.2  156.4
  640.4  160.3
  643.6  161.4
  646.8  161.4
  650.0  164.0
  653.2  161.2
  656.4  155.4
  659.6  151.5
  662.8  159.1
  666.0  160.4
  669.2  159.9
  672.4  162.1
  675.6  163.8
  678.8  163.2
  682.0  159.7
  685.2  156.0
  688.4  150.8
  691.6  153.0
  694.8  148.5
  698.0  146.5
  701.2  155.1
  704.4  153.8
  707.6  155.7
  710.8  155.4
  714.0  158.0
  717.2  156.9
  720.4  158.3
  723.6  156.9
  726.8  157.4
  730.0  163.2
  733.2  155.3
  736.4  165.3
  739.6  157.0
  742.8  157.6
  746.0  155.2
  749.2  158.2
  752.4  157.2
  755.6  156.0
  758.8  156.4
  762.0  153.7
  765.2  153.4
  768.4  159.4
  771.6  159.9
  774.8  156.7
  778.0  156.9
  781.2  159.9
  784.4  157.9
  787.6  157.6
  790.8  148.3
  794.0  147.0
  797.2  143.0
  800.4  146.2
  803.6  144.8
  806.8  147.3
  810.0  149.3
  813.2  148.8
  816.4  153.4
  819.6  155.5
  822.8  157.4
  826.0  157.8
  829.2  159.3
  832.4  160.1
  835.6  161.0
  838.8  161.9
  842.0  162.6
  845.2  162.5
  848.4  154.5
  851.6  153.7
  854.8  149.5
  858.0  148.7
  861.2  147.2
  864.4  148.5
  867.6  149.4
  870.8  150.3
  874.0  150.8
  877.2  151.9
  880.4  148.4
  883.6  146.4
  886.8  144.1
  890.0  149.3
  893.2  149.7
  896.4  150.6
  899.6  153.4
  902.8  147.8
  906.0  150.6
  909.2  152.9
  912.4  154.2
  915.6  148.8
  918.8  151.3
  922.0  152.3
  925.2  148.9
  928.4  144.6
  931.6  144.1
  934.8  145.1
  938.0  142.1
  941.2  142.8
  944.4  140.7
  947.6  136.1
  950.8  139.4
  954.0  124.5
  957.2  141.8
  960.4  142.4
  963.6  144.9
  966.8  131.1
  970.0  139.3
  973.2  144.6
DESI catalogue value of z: 0.12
